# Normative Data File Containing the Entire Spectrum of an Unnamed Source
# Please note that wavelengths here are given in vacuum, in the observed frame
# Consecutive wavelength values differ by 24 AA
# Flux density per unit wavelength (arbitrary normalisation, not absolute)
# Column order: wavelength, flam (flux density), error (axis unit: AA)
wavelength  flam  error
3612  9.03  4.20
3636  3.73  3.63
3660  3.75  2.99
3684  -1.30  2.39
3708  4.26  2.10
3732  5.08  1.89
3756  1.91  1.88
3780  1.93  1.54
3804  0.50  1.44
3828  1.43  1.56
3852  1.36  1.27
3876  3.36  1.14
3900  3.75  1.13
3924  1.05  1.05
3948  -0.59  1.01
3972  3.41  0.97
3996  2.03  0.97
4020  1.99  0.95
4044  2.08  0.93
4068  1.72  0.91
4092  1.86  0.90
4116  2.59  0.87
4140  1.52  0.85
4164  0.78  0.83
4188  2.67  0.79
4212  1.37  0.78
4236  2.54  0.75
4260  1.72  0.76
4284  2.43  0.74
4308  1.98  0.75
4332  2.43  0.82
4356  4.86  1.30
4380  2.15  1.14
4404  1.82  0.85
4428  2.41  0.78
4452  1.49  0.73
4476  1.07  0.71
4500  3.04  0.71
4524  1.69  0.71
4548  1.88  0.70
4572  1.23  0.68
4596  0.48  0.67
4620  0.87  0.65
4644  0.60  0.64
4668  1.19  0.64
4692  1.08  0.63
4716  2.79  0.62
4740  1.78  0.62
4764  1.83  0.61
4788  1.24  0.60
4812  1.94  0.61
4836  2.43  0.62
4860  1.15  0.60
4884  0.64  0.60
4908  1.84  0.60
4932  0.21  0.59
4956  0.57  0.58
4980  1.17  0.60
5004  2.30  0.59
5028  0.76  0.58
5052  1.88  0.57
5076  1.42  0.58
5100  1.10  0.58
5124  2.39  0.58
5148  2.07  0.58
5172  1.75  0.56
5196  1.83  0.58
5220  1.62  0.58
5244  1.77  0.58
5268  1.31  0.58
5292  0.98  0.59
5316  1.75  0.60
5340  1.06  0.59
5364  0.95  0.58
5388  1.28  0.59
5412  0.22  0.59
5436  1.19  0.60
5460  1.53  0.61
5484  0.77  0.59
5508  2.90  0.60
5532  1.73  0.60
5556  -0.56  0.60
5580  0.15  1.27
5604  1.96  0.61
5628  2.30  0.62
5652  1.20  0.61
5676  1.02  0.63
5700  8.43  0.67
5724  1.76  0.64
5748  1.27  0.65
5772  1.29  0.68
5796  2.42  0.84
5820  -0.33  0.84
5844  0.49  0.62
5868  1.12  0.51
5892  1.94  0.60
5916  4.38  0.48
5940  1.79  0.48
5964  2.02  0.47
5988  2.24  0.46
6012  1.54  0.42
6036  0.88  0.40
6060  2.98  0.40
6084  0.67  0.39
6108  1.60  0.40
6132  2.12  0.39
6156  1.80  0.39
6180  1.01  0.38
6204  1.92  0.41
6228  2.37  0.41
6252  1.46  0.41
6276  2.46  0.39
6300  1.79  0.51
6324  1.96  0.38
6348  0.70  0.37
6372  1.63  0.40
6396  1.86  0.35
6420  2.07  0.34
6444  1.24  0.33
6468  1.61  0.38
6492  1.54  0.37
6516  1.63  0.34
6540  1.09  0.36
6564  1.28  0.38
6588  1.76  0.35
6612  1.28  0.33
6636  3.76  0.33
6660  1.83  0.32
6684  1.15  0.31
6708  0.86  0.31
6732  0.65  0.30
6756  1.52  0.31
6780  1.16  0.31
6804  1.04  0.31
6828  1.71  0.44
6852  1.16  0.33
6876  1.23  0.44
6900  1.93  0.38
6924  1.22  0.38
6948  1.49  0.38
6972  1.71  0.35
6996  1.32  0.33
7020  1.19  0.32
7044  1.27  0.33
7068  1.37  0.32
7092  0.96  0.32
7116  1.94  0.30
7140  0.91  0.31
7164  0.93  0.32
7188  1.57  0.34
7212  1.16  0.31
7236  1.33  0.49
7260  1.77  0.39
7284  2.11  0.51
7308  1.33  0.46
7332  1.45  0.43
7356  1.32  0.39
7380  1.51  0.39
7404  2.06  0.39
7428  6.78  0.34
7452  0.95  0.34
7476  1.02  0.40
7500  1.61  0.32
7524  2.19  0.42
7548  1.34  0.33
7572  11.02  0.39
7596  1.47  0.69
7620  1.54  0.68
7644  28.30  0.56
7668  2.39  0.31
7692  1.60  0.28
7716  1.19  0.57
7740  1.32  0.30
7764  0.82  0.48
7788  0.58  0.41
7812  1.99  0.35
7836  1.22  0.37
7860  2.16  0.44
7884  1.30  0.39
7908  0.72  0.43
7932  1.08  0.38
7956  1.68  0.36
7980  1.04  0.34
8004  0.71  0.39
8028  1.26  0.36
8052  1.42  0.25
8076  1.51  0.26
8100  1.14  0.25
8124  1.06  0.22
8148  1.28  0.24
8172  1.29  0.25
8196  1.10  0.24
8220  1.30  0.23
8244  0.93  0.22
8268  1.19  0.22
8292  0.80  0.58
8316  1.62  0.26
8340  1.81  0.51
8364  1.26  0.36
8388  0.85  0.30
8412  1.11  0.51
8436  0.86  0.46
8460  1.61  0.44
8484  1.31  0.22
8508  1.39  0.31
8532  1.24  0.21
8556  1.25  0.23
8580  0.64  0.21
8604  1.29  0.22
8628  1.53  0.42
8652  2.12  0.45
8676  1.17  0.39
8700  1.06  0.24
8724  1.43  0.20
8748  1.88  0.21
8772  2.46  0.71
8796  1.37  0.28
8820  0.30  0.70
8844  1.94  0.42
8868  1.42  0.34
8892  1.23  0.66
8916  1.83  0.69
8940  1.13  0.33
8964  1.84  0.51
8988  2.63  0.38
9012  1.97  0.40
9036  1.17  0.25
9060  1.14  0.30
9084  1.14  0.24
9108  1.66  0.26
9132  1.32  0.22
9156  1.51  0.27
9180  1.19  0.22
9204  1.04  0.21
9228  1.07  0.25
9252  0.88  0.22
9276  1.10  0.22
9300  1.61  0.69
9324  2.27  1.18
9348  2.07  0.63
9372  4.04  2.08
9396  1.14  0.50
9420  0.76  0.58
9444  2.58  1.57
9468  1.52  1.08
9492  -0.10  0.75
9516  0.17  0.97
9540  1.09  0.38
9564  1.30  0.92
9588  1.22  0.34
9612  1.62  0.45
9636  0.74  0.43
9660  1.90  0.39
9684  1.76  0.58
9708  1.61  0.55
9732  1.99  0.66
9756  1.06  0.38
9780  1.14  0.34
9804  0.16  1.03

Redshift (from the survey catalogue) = 0.53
